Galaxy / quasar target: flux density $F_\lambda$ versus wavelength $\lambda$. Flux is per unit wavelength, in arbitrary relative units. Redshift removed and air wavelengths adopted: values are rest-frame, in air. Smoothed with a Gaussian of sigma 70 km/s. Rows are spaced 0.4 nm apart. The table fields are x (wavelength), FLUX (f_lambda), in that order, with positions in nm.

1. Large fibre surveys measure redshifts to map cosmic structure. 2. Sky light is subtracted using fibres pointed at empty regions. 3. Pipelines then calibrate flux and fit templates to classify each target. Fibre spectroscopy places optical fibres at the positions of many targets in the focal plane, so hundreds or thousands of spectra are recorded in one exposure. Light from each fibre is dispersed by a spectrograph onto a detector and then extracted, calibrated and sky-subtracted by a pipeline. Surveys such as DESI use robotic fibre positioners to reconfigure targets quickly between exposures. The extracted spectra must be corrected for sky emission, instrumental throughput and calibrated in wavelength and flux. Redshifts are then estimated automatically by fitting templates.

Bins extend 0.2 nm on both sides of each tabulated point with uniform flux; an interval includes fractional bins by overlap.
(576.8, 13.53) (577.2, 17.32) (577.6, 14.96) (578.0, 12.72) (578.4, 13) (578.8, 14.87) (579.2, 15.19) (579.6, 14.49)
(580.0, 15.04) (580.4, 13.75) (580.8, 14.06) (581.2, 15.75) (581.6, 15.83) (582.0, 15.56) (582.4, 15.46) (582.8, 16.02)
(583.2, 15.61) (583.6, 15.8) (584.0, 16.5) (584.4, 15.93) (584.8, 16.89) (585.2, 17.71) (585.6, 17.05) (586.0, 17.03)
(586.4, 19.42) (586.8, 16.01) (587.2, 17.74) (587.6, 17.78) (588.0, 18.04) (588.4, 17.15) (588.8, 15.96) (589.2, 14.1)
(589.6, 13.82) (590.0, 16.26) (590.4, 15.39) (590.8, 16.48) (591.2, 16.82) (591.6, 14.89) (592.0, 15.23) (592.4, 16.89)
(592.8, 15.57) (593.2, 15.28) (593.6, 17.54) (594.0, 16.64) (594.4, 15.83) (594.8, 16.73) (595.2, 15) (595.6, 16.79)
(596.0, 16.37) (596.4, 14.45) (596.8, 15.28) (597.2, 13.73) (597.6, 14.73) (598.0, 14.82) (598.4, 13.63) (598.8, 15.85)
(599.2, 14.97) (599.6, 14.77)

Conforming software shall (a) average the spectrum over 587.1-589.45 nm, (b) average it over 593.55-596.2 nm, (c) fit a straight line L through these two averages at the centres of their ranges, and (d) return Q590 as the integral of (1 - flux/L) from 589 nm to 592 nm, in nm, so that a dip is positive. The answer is 0.22 nm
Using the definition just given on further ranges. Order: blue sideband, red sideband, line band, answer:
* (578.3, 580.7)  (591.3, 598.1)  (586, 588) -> -0.353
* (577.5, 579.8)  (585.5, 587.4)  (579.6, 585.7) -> 0.052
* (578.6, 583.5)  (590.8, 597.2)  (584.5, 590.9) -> -0.469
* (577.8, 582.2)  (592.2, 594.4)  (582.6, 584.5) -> -0.118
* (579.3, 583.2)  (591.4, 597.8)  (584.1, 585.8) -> -0.176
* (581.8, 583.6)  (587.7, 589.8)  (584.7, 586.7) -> -0.226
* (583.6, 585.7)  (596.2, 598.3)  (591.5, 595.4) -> -0.202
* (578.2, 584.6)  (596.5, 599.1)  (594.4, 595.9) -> -0.141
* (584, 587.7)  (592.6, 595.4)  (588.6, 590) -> 0.157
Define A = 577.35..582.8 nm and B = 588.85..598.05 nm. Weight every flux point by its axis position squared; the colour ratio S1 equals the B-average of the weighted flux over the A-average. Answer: 1.1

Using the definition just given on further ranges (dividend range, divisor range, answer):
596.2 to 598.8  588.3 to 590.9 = 0.96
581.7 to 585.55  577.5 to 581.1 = 1.15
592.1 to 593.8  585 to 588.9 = 0.95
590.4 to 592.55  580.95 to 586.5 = 1.00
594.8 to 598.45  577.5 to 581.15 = 1.12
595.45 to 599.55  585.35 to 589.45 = 0.92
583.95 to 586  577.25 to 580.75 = 1.20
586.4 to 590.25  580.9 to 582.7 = 1.08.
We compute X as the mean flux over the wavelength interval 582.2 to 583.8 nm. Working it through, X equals 15.7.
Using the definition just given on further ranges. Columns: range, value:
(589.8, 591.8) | 16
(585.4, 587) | 17.4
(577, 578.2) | 15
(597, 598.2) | 14.4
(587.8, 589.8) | 15.8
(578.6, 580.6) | 14.7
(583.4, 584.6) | 16.1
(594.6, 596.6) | 15.9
